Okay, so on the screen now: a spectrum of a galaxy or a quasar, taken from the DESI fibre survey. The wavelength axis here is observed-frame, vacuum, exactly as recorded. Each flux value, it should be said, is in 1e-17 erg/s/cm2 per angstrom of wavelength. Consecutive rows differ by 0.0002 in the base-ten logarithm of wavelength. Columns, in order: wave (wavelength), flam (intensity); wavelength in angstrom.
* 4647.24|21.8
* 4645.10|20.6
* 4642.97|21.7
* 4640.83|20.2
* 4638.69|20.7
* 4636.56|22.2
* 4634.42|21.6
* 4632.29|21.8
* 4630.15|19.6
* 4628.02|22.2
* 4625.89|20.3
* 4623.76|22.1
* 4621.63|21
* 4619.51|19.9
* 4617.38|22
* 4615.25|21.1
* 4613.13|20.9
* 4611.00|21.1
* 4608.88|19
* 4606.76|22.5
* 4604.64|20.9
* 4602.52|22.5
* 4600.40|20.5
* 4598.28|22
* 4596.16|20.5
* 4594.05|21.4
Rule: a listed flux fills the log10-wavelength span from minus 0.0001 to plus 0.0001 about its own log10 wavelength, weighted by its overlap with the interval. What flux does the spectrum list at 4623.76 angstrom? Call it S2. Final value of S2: 22.1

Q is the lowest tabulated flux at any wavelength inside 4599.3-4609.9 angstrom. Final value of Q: 19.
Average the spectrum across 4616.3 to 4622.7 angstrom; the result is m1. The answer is 21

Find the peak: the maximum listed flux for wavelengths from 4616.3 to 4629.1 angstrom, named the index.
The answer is 22.2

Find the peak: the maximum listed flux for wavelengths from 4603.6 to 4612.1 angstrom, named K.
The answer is 22.5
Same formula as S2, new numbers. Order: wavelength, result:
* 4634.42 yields 21.6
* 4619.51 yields 19.9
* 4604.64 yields 20.9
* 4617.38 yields 22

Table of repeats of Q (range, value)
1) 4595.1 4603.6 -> 20.5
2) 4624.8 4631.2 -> 19.6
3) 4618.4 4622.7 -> 19.9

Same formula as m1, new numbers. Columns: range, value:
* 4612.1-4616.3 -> 21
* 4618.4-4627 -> 20.8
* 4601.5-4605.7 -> 21.7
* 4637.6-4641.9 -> 20.5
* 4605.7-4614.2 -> 20.9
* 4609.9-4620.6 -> 21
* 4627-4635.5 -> 21.3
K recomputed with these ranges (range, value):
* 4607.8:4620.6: 22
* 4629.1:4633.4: 21.8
